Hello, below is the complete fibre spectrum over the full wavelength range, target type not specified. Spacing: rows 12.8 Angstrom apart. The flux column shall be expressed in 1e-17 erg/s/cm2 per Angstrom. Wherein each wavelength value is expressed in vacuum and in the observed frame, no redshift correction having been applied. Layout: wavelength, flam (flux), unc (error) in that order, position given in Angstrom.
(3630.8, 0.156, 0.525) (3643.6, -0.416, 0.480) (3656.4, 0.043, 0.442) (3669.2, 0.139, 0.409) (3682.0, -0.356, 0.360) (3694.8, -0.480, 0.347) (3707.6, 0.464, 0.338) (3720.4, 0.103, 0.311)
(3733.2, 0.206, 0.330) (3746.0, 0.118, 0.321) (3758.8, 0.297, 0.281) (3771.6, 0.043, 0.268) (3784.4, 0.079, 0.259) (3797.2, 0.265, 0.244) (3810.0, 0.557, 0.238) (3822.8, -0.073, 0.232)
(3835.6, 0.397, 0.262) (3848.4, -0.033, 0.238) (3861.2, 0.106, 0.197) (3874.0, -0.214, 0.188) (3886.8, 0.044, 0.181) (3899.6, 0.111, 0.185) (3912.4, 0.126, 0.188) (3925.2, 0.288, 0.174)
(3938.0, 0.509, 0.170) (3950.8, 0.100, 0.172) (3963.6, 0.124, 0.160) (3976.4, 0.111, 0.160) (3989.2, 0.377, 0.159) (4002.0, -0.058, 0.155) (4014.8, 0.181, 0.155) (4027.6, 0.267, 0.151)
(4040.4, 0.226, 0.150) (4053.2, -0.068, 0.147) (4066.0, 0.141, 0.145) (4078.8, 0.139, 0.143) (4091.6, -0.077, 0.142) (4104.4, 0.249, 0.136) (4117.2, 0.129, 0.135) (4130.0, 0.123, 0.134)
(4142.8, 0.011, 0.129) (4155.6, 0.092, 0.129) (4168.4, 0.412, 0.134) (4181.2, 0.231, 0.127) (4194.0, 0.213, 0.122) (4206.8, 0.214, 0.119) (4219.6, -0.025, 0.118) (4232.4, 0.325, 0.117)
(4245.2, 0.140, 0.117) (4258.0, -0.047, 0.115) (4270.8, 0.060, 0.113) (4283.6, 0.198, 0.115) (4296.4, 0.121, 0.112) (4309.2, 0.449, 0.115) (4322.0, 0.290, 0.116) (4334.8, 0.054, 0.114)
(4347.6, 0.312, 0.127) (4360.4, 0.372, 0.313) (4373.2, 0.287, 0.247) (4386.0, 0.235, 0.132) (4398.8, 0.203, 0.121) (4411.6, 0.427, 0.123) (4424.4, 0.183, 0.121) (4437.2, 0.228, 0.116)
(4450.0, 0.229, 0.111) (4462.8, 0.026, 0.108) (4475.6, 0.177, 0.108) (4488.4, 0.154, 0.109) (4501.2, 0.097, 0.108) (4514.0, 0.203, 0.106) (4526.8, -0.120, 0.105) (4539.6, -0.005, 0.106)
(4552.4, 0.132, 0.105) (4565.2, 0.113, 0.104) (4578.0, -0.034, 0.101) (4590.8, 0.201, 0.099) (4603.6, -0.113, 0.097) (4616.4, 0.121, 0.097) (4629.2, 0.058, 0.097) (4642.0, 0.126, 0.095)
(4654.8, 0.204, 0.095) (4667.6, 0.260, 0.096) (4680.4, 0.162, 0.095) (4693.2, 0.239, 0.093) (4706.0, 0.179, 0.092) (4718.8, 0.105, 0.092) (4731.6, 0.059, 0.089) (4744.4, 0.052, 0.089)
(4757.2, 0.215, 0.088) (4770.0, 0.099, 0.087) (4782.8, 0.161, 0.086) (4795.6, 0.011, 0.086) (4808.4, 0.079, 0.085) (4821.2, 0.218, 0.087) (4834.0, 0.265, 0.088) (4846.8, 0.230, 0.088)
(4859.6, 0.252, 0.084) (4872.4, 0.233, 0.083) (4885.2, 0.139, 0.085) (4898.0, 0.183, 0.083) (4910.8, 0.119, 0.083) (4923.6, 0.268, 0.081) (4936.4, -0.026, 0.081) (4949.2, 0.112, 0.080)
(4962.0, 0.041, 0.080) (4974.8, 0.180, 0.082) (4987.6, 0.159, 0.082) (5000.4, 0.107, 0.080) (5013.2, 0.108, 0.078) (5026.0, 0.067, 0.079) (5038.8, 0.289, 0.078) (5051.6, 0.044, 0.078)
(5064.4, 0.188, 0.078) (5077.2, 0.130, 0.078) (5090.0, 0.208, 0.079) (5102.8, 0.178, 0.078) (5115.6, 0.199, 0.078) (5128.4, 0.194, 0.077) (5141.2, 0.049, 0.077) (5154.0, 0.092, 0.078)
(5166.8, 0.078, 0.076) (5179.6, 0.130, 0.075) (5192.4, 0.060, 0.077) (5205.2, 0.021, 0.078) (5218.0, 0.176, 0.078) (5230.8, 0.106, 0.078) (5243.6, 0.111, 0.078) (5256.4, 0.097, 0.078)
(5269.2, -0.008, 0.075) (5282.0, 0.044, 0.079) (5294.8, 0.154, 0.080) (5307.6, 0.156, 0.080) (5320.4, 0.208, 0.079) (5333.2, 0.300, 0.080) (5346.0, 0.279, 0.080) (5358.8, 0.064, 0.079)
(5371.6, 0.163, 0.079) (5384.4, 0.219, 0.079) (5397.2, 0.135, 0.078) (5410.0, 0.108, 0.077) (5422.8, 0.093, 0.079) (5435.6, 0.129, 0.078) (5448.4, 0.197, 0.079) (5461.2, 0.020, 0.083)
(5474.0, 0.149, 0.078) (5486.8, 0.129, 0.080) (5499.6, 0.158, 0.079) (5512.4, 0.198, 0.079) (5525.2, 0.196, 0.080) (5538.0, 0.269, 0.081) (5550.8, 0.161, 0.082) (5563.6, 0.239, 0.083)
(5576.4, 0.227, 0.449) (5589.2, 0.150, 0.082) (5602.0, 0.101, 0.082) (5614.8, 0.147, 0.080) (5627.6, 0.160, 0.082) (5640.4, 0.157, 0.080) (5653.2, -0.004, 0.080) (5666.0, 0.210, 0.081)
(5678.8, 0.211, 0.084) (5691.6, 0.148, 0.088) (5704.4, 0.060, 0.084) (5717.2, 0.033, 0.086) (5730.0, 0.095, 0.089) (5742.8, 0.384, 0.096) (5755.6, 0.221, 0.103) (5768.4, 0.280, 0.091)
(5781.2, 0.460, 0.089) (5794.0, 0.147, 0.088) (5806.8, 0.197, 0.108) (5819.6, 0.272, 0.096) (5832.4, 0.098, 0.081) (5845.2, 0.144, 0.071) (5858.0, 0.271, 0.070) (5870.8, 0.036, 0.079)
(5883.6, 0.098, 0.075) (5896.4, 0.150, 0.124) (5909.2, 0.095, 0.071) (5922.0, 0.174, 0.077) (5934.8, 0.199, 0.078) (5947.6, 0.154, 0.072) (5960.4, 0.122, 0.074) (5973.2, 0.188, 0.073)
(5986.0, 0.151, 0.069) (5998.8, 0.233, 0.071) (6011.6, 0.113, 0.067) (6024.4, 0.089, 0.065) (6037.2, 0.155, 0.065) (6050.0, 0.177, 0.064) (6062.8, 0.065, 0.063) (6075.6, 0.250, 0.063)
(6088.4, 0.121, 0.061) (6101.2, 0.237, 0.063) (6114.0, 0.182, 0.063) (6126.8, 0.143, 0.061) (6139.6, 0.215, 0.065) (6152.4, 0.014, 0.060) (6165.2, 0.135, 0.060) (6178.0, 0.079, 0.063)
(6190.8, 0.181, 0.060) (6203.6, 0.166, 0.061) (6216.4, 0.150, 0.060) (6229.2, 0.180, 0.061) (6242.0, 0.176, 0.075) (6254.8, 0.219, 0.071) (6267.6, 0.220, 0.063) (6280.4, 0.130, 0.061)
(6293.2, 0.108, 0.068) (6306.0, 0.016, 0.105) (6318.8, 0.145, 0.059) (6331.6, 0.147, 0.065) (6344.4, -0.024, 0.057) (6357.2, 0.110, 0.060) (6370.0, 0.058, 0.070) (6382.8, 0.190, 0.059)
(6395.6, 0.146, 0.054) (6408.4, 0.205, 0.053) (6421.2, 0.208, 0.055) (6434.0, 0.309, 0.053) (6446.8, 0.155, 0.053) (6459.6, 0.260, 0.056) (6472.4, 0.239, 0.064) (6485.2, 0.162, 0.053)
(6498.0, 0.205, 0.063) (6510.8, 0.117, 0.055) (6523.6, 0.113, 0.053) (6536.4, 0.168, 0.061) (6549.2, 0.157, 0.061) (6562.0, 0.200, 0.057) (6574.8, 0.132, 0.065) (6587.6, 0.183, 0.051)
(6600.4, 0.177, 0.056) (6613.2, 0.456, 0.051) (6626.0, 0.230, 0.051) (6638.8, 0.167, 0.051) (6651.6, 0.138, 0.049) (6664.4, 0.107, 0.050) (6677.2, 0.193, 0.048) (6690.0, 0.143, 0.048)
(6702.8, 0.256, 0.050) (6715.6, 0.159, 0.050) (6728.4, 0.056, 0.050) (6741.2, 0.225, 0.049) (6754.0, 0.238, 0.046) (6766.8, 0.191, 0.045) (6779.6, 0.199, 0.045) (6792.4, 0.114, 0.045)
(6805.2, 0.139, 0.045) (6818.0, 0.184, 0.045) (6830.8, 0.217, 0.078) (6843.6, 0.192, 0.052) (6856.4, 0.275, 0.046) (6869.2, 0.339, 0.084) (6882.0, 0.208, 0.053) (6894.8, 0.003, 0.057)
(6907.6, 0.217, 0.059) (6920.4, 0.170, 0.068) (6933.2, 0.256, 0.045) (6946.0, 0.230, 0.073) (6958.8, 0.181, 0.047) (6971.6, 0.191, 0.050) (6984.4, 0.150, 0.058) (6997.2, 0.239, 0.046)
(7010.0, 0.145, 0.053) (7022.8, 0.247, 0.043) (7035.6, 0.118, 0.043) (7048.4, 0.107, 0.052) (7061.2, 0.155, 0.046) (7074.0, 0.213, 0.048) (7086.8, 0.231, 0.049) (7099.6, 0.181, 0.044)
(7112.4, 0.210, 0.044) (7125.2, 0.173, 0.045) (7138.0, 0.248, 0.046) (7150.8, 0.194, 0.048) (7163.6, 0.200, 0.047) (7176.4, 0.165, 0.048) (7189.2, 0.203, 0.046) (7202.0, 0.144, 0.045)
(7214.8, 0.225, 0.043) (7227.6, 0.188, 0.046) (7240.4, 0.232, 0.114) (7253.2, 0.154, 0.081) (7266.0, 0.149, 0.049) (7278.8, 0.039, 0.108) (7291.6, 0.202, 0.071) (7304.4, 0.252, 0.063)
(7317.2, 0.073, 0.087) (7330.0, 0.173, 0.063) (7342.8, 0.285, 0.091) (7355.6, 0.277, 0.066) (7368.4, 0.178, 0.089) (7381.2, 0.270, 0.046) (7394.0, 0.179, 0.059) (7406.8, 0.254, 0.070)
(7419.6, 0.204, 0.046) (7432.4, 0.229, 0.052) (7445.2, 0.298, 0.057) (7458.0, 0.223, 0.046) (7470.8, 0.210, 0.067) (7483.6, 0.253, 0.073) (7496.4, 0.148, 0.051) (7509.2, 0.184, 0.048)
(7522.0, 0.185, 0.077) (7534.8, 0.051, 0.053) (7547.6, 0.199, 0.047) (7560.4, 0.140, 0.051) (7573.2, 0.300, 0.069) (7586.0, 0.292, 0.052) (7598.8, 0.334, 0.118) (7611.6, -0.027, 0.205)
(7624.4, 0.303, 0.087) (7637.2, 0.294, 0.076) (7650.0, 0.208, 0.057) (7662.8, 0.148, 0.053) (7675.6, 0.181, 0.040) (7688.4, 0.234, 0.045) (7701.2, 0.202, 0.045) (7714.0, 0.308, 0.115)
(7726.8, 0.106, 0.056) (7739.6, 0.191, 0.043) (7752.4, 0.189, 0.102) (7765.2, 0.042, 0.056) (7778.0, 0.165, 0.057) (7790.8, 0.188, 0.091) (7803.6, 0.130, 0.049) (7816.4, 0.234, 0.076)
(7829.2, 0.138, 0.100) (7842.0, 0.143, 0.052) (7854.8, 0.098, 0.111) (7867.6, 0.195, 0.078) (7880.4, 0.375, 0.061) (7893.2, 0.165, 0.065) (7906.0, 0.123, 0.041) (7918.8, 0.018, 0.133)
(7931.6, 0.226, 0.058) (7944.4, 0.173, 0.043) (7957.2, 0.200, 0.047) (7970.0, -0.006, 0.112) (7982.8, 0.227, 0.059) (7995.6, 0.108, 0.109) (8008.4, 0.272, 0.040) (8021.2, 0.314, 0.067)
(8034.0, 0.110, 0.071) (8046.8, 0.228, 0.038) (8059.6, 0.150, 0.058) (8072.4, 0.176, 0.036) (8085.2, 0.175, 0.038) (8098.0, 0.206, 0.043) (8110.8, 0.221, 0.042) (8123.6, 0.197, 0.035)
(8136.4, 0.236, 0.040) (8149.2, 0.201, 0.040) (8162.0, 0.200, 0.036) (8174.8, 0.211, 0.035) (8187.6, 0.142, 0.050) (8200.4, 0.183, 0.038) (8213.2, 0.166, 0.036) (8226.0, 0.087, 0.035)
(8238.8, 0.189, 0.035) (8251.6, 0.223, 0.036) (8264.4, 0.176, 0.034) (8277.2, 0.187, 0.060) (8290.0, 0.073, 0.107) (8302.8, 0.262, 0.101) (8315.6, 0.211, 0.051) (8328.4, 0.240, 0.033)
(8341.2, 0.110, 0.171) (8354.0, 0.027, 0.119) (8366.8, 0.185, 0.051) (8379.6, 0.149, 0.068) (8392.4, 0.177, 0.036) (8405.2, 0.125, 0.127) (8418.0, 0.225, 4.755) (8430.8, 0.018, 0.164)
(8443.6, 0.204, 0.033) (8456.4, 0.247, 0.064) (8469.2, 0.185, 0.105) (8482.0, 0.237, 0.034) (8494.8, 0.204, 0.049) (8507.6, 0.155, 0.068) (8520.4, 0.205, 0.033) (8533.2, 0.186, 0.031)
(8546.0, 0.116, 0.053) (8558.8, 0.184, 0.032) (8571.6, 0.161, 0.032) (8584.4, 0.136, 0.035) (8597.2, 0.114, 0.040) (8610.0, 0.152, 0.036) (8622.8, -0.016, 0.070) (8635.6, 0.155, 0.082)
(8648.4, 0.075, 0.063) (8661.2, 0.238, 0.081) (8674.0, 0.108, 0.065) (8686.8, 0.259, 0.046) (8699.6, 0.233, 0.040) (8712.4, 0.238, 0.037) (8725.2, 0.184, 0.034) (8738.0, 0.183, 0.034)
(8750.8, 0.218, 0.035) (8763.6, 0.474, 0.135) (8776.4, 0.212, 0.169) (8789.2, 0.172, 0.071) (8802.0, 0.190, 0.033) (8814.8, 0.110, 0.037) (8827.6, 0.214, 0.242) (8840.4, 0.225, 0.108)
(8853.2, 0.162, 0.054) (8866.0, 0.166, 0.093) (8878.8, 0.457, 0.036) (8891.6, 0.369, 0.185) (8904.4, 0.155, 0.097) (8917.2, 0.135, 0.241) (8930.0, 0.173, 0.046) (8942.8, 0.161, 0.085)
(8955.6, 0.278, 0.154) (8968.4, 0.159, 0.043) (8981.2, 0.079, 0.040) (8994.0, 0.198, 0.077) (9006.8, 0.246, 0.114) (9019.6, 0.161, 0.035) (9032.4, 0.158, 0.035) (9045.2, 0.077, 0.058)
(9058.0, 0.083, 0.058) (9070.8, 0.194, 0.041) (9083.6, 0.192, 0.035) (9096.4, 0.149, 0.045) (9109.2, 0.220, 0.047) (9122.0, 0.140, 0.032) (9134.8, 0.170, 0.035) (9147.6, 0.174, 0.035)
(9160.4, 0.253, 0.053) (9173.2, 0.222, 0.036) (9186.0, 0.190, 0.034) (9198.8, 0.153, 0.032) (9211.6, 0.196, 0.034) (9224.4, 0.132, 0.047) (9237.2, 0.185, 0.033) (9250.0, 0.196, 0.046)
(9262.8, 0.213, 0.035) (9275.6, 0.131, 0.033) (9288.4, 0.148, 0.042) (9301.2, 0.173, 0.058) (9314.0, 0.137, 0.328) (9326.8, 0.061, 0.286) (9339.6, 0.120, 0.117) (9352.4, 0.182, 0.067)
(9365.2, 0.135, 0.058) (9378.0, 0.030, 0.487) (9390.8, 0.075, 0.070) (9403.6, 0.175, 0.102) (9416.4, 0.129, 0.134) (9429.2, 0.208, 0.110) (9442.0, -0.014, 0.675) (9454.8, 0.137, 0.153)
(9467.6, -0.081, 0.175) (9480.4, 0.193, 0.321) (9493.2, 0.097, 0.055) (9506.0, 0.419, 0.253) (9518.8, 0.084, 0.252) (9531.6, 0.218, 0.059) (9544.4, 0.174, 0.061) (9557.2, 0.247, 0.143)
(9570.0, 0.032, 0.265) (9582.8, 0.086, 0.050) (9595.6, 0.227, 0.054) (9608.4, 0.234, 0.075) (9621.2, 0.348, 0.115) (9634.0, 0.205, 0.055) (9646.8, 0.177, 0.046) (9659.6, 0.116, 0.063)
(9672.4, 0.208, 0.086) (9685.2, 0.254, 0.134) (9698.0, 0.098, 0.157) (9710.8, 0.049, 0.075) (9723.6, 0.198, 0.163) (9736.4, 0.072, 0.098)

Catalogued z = 0.772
